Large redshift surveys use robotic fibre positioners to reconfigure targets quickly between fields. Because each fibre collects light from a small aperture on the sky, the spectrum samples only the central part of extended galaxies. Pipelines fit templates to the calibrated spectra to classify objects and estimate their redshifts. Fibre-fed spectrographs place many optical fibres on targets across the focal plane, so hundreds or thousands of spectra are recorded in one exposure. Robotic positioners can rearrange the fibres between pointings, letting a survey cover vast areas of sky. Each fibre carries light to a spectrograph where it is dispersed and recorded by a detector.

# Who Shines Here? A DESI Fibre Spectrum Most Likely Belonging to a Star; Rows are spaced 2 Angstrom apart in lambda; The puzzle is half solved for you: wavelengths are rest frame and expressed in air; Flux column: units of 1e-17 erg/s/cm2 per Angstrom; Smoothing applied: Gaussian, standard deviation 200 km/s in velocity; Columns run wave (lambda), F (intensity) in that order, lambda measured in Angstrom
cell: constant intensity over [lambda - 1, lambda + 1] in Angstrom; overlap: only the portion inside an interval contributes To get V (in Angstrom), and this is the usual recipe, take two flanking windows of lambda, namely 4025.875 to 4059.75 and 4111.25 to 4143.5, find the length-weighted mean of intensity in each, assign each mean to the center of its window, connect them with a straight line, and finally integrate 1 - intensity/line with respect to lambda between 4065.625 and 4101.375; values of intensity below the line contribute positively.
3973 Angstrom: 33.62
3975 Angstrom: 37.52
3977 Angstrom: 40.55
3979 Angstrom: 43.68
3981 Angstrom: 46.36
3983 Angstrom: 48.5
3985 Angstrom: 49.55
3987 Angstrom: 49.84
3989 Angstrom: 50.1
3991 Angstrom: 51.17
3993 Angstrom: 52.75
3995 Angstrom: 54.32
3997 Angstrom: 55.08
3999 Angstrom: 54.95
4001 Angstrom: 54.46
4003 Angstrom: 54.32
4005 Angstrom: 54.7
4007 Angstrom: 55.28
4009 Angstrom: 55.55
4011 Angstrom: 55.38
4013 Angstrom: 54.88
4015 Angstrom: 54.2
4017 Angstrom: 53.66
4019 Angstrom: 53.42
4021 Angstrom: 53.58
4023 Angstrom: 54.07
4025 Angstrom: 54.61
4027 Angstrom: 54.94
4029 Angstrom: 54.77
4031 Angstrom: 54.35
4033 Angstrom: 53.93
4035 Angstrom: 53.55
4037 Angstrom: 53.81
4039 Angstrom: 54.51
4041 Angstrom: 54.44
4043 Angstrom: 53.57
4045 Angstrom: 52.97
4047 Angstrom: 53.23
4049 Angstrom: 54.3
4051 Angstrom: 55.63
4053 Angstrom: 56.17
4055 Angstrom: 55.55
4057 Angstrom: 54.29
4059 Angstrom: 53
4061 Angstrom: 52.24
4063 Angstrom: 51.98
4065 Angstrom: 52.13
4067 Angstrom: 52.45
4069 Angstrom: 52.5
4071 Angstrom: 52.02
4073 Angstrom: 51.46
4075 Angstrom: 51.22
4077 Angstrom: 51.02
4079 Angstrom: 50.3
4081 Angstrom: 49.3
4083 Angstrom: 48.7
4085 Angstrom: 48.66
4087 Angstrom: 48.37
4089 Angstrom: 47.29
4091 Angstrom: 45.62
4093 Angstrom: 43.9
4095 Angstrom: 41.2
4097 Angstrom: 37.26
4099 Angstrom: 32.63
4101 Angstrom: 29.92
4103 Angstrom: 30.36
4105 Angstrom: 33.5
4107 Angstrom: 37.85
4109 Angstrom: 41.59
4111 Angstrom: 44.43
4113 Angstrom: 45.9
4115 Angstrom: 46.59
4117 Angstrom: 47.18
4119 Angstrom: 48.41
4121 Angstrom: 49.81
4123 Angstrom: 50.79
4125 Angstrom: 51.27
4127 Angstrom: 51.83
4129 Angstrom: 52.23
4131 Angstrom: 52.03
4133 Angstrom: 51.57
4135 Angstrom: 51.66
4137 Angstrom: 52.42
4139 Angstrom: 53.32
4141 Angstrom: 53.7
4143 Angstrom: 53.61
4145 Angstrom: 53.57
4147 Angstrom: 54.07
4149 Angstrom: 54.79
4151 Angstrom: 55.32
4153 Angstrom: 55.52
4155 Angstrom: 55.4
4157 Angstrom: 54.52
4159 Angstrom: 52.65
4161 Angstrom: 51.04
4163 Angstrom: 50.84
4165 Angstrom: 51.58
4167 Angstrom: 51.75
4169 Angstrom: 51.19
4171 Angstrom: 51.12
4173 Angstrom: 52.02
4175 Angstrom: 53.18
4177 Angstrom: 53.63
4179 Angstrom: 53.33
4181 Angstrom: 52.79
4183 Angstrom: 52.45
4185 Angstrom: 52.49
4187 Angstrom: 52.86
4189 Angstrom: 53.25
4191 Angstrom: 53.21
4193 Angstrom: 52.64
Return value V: 4.0 Angstrom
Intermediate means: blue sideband 54.3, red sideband 50.6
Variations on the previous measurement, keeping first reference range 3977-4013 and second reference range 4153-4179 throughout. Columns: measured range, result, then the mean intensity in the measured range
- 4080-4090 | 0.7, 48.5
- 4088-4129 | 7.2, 43.1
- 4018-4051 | -1.3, 54.1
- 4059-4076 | 0.0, 52.1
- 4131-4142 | 0.0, 52.5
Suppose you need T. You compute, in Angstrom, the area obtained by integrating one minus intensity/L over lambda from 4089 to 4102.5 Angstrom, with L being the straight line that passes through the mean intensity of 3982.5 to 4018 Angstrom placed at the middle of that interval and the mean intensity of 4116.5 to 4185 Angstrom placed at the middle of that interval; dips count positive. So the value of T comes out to 3.6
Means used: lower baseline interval 53.3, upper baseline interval 52.4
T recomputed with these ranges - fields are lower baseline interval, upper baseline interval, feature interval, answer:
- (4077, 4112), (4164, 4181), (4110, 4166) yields -4.57 Angstrom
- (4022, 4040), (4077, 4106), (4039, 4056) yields -1.17 Angstrom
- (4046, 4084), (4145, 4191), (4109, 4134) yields 1.78 Angstrom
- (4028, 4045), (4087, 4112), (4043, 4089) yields -4.98 Angstrom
